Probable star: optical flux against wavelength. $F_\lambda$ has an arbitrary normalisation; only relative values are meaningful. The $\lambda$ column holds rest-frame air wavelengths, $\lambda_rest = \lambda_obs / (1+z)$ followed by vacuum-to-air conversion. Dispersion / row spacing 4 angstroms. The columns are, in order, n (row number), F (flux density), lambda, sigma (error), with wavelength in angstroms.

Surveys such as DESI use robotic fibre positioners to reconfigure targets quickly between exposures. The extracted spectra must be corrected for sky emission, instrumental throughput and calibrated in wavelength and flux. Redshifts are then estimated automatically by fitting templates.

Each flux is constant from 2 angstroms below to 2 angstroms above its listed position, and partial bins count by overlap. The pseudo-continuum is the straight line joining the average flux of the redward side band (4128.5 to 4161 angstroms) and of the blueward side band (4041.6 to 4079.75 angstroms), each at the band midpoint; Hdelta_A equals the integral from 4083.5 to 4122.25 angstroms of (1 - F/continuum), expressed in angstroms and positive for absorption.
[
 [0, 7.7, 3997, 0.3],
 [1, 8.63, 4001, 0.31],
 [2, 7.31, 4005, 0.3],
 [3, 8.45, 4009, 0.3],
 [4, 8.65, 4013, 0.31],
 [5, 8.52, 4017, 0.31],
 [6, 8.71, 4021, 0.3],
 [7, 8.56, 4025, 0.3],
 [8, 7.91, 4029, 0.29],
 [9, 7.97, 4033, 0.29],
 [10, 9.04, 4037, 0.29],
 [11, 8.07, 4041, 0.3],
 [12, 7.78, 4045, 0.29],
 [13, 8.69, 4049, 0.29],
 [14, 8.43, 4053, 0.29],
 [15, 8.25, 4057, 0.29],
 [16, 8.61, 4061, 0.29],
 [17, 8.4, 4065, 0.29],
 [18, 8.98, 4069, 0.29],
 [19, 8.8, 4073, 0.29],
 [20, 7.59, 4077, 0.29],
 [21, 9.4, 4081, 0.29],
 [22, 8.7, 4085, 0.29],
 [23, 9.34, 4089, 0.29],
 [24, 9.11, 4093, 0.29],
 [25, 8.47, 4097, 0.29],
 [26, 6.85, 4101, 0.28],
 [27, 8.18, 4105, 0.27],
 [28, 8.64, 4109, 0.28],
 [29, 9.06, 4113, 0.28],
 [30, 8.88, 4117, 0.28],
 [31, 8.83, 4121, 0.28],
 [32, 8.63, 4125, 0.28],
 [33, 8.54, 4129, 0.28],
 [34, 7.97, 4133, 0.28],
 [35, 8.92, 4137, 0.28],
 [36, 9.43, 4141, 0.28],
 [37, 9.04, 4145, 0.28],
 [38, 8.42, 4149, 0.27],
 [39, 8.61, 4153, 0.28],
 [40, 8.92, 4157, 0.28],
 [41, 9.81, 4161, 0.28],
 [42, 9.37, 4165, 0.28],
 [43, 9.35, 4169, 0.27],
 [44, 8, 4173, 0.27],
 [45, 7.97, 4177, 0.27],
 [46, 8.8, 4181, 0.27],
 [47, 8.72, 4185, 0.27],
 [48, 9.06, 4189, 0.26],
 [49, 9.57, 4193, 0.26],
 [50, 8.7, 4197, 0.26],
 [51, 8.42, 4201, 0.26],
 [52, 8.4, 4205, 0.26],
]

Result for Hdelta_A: 0.0 angstroms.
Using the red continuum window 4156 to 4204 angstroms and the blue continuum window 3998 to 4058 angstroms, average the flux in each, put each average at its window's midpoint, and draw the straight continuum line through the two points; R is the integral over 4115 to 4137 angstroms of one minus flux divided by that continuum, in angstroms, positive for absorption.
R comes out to 0.2 angstroms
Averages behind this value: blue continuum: 8.32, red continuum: 8.88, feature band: 8.6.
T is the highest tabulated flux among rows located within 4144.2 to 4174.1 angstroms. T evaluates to 9.81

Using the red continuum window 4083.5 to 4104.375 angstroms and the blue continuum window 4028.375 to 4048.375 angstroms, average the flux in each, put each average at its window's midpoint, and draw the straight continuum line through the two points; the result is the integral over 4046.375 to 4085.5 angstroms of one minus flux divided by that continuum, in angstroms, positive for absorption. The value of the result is -1.1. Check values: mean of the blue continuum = 8.21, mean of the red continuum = 8.47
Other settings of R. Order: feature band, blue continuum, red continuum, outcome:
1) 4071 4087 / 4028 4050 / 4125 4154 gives -0.4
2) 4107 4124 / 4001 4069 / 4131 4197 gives -0.3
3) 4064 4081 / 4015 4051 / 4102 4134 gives -0.2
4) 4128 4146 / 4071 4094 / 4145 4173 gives 0.3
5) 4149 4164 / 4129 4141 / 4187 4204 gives -0.5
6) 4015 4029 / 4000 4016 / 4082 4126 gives -0.3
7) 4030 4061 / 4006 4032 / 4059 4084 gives 0.7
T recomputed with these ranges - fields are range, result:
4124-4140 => 8.92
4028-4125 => 9.4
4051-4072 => 8.98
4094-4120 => 9.06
